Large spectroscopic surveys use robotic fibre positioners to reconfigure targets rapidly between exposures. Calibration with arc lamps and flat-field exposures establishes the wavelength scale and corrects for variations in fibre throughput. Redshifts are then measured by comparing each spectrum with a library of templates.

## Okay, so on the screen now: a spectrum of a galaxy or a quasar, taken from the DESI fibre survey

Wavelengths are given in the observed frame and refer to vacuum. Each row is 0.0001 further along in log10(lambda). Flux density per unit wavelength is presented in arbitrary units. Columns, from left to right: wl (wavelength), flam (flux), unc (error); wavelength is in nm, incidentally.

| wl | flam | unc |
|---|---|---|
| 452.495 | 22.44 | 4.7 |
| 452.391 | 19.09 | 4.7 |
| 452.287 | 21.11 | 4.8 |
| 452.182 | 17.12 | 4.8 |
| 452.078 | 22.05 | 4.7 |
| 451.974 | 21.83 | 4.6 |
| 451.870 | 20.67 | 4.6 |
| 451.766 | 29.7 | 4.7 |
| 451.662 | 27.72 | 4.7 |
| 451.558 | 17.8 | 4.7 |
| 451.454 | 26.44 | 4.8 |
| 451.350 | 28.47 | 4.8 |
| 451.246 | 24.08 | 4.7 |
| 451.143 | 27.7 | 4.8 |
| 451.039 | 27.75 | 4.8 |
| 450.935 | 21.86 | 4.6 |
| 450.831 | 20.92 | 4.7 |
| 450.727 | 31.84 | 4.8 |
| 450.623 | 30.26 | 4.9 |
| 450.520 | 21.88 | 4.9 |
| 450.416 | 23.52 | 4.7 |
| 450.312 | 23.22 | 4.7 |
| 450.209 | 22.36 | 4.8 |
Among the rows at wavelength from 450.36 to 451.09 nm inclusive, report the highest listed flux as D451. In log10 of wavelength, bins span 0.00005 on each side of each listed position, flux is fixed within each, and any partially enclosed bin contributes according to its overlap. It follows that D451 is 31.84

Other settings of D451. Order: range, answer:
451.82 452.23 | 22.05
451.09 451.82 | 29.7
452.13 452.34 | 21.11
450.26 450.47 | 23.52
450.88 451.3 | 27.75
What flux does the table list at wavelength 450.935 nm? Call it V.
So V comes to 21.86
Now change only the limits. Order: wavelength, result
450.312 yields 23.22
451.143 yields 27.7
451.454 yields 26.44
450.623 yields 30.26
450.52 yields 21.88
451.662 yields 27.72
